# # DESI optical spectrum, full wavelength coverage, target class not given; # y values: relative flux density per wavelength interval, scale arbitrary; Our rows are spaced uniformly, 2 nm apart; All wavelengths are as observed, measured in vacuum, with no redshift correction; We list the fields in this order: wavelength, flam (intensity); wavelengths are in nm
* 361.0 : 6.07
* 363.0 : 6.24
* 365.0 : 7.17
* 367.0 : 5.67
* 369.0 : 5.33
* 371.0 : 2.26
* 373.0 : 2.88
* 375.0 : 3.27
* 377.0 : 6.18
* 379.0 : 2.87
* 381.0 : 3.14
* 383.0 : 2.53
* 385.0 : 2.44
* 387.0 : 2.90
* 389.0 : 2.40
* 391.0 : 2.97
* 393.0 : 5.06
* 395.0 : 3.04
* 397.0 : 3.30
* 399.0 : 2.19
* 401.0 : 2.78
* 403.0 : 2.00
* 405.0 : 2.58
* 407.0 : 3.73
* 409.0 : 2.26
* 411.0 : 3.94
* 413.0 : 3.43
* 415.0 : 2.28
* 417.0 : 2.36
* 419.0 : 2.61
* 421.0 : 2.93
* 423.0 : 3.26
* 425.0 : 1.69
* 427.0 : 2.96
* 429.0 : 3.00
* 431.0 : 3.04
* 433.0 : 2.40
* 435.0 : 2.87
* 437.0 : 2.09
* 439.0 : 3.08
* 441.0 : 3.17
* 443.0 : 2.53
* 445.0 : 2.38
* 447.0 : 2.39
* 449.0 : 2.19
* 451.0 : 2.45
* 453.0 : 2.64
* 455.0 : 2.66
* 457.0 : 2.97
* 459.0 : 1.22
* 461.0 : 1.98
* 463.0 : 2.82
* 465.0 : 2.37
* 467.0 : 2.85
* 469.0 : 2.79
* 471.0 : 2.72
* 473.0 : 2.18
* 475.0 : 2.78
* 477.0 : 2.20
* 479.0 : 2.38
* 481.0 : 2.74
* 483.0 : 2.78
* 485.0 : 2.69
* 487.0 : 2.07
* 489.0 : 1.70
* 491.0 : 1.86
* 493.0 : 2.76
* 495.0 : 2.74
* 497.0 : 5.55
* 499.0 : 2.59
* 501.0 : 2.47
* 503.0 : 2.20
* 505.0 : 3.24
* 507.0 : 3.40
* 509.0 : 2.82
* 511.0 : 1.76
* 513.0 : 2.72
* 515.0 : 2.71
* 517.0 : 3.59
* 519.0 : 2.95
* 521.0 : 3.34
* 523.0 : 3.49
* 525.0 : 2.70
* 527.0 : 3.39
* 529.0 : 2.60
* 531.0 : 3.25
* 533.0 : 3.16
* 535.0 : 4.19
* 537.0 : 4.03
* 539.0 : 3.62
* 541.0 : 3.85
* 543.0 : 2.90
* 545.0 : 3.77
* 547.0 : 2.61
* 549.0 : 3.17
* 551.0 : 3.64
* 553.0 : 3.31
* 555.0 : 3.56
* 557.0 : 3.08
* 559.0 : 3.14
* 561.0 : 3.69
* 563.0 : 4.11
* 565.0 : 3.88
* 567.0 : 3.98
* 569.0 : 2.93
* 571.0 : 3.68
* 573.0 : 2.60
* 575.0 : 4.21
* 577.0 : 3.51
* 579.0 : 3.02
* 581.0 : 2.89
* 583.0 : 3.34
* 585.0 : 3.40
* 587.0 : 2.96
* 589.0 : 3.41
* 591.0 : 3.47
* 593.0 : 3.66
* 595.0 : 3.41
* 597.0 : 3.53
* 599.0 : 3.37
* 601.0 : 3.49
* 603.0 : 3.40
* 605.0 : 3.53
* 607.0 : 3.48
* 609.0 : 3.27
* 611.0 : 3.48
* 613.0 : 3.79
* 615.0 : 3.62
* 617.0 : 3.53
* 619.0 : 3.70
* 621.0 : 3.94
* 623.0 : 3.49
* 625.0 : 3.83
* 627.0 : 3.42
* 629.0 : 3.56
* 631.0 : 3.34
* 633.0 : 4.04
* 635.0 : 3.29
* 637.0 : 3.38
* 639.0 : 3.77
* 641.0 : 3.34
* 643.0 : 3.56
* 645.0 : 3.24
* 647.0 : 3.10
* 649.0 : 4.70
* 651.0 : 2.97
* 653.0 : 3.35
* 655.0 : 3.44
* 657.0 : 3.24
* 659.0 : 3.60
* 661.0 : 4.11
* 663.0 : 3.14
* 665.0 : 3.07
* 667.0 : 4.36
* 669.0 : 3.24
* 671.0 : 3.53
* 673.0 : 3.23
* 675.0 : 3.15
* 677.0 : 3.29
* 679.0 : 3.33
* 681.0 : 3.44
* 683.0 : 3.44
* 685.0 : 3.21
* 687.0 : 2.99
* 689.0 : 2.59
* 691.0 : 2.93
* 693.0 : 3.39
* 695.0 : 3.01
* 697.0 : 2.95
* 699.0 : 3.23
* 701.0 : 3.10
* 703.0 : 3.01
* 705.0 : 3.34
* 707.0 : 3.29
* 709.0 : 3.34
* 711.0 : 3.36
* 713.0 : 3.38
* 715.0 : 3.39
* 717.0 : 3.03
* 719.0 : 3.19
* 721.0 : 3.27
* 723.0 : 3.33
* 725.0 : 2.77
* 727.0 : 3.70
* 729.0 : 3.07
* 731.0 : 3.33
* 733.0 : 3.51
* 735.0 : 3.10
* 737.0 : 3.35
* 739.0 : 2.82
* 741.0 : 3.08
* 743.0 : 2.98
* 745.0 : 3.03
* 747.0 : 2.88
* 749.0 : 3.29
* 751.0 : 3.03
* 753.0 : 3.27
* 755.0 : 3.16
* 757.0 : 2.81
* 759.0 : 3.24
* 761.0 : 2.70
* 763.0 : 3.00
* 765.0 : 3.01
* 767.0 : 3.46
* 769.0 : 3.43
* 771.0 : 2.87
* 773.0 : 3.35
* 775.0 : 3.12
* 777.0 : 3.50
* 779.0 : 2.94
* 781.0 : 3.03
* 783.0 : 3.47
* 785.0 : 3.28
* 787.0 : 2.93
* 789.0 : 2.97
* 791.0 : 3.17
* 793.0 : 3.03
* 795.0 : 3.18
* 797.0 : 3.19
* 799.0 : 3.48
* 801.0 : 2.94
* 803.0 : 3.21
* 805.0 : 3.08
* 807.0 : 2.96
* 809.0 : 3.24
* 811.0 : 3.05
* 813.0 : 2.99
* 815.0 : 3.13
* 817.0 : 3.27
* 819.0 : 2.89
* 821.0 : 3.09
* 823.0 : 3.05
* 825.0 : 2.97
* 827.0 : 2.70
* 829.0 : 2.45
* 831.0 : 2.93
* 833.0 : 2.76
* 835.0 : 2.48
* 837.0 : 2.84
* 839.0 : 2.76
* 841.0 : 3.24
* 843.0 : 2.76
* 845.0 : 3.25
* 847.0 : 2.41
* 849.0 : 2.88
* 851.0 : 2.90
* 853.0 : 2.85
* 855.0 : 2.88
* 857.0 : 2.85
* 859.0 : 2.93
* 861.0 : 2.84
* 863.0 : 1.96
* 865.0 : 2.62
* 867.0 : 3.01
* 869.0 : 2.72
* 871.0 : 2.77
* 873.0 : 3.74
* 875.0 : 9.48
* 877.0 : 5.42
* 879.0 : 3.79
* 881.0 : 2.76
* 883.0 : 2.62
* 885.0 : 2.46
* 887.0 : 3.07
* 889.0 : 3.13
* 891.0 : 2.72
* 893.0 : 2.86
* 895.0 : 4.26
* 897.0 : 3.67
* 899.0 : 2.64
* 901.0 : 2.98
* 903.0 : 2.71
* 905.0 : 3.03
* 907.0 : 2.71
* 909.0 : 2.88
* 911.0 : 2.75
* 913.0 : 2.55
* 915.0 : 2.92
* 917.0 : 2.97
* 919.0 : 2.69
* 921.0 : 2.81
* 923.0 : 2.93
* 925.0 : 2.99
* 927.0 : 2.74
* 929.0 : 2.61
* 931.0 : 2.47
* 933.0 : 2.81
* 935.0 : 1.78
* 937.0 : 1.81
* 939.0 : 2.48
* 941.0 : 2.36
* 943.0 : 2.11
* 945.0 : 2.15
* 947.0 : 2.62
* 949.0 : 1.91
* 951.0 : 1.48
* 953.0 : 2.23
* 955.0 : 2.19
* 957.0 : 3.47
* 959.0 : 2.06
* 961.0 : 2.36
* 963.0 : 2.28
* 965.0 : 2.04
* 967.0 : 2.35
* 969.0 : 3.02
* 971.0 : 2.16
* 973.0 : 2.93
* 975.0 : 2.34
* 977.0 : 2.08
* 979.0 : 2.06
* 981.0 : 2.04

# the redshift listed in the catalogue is 0.333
